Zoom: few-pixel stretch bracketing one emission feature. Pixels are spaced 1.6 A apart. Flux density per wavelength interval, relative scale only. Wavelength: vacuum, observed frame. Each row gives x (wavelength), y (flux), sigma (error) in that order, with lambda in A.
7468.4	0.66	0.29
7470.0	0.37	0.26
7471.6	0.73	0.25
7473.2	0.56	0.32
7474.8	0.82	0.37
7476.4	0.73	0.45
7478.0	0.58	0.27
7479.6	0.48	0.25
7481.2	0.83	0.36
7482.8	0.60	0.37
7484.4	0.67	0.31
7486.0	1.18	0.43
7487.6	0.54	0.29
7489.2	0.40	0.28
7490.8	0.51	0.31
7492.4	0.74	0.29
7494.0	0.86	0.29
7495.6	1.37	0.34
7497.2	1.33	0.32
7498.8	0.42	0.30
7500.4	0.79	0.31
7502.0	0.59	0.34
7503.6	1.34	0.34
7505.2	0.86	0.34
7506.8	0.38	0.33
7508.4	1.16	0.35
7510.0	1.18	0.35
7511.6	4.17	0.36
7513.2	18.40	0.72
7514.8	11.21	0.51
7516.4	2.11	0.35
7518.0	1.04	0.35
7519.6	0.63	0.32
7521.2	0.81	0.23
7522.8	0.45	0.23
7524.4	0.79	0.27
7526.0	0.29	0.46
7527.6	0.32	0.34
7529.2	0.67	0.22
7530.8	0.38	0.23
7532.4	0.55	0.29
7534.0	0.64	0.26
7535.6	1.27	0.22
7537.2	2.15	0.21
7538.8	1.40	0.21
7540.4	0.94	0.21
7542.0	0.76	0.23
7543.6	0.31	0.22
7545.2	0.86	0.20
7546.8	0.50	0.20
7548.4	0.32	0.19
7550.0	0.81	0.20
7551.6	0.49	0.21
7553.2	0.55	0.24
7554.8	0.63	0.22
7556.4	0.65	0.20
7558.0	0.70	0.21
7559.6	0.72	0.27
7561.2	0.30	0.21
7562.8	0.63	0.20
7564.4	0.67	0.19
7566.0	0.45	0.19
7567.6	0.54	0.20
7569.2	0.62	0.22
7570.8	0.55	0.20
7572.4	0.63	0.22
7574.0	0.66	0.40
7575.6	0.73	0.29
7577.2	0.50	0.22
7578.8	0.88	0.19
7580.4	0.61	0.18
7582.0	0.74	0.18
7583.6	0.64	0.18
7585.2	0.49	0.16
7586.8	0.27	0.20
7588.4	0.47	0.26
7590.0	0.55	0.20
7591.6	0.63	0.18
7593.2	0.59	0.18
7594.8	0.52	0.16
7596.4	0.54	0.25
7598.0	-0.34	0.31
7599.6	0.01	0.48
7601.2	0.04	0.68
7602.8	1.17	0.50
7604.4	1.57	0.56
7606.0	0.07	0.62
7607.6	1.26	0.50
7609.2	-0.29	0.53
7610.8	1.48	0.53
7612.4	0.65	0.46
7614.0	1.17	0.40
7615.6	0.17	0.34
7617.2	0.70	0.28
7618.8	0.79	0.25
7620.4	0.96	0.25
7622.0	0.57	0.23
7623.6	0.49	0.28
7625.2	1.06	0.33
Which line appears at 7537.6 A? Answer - [N II] 6583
